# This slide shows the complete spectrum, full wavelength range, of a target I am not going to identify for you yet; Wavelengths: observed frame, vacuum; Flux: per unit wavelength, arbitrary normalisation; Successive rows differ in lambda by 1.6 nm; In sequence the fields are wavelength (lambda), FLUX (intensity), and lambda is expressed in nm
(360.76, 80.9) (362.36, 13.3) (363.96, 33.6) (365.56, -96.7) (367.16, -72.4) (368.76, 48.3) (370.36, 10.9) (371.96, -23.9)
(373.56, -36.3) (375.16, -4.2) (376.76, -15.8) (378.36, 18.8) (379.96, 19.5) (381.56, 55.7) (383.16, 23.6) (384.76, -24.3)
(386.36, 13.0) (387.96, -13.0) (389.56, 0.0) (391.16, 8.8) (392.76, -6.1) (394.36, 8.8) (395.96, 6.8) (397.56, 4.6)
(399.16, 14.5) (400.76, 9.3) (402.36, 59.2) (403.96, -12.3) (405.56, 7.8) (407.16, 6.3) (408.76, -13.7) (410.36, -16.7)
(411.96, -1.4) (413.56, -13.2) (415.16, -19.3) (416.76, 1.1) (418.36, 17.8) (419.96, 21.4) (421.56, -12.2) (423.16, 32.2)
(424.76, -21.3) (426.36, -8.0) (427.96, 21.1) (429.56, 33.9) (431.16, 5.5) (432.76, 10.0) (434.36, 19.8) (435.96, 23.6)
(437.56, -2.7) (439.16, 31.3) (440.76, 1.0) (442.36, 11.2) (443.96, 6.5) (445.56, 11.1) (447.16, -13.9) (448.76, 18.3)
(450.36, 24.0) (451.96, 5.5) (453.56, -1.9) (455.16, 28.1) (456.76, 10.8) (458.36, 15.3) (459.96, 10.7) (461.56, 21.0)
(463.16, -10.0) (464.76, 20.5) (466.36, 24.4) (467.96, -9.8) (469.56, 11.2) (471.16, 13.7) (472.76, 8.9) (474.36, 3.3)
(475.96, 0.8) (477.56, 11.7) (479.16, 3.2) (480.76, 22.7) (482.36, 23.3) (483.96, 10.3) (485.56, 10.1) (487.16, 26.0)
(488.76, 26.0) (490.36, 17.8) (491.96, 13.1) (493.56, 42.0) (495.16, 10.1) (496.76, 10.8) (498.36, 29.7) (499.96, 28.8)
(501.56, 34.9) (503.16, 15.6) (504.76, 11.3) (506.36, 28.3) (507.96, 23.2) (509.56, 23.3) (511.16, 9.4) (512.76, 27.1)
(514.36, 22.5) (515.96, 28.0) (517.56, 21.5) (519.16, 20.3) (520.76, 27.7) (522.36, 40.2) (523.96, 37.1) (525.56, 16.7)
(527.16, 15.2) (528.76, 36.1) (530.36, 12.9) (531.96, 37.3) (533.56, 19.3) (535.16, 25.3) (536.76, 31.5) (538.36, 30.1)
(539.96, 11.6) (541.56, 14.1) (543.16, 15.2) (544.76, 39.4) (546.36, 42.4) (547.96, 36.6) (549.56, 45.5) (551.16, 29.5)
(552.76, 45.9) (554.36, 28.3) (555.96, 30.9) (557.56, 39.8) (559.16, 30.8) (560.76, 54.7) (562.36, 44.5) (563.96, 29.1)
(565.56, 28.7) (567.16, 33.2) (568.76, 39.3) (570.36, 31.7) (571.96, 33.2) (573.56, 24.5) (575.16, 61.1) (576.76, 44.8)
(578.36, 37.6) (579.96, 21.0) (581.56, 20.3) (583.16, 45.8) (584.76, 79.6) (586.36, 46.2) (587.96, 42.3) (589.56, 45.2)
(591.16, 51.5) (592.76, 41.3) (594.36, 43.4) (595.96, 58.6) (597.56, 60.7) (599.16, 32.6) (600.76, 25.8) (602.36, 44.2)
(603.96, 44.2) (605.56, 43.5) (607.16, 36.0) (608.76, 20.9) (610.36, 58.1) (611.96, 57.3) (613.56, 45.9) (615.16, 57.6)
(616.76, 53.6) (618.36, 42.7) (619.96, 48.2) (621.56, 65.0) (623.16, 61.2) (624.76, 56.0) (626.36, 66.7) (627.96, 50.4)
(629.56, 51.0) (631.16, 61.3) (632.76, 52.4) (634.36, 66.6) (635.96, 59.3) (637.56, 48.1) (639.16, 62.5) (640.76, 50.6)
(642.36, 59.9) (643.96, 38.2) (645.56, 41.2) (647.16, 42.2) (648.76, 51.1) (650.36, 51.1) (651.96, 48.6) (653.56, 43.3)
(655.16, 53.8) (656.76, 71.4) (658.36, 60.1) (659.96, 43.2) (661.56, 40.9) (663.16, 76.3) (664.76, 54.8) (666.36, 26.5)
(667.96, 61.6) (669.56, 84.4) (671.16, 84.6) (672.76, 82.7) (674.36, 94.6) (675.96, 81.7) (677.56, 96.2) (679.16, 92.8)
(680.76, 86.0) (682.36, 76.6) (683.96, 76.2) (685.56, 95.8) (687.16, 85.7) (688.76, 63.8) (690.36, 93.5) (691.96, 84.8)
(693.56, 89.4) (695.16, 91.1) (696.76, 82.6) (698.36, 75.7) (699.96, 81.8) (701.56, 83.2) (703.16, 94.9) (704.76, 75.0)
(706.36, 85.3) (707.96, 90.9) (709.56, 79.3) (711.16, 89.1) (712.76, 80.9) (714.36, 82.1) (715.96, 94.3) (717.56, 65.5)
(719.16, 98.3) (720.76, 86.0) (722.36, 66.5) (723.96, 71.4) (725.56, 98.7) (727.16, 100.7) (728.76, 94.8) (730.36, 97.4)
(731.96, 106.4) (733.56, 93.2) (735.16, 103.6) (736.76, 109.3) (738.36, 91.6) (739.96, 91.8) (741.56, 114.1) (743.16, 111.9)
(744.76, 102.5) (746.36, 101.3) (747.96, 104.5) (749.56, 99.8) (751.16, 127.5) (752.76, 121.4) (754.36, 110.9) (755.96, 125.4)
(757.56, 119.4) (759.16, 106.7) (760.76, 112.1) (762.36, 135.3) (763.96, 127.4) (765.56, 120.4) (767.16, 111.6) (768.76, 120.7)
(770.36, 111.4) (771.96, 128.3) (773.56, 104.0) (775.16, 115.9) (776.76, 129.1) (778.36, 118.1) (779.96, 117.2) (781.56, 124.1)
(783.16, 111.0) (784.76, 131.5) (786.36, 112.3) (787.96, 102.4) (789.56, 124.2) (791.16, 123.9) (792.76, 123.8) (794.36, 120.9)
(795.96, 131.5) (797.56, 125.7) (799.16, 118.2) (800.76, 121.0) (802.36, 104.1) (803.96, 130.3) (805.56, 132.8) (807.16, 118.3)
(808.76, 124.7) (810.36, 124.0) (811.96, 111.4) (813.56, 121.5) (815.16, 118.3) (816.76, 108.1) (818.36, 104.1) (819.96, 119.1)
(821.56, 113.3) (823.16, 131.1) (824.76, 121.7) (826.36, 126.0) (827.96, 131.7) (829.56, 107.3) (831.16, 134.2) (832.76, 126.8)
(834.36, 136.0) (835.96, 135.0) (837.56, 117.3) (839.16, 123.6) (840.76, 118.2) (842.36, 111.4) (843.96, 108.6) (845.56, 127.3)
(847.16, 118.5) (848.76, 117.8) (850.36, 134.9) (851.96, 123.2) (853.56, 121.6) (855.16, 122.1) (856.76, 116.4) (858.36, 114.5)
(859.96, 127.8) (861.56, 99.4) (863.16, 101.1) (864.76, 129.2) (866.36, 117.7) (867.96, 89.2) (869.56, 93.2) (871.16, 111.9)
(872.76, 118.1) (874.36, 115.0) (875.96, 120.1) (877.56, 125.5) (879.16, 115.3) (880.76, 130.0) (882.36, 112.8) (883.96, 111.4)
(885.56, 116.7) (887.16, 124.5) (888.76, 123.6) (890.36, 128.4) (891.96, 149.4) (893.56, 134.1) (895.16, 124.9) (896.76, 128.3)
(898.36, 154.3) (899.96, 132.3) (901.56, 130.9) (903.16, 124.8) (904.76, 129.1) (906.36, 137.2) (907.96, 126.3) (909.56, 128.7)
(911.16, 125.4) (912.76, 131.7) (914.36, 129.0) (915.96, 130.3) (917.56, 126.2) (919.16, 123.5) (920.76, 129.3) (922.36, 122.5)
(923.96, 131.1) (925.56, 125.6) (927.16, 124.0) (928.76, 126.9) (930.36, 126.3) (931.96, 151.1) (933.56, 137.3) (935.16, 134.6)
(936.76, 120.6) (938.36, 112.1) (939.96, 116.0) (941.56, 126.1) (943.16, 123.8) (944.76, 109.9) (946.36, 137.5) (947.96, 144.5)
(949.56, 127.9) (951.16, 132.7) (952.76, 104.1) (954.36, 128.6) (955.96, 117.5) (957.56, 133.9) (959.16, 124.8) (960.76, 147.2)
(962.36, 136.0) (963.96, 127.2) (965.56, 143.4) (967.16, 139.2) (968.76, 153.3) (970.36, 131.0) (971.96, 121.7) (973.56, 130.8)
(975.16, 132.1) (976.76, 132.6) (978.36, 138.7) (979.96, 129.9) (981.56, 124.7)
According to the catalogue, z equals 0.679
